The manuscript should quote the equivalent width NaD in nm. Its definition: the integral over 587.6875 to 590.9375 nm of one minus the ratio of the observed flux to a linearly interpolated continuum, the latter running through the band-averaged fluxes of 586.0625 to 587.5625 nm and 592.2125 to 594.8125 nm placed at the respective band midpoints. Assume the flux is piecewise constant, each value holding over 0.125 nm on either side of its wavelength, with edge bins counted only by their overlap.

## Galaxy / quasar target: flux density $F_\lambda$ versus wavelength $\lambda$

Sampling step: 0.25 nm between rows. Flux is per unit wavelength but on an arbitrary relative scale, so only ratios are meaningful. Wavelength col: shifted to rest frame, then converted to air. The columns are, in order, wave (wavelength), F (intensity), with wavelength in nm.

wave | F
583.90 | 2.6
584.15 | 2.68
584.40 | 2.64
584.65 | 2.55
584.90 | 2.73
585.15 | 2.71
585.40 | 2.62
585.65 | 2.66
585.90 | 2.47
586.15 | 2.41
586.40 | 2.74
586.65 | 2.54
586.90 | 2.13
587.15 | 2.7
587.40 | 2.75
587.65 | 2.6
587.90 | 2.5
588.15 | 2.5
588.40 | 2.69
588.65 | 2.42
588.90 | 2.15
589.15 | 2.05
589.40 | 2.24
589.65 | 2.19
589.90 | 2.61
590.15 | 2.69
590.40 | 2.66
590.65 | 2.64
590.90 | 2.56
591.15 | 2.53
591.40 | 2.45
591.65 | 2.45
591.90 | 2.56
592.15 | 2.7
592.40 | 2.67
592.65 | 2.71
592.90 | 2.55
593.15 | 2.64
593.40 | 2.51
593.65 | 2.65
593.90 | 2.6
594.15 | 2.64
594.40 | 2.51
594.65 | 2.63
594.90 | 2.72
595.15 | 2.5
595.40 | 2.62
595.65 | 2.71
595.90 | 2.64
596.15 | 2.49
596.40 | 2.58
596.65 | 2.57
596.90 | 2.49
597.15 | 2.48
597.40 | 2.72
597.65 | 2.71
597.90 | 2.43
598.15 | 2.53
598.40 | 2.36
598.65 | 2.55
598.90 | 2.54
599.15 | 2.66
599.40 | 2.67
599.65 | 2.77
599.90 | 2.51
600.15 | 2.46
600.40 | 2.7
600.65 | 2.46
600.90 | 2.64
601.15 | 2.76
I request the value 0.15 nm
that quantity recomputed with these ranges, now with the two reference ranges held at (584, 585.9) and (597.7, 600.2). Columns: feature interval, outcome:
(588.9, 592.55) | 0.16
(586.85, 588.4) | 0.04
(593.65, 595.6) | -0.02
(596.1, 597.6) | 0.00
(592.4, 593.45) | -0.01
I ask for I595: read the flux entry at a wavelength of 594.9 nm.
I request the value 2.72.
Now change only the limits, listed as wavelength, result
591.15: 2.53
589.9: 2.61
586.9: 2.13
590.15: 2.69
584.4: 2.64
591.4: 2.45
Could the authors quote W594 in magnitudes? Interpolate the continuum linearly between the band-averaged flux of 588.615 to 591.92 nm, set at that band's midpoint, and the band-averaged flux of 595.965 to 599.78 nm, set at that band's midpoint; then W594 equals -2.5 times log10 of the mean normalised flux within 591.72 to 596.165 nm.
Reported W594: -0.05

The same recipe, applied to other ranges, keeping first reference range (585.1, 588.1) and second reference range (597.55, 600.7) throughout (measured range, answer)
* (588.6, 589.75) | 0.17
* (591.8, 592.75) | -0.04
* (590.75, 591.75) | 0.03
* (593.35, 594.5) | -0.01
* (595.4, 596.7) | -0.01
